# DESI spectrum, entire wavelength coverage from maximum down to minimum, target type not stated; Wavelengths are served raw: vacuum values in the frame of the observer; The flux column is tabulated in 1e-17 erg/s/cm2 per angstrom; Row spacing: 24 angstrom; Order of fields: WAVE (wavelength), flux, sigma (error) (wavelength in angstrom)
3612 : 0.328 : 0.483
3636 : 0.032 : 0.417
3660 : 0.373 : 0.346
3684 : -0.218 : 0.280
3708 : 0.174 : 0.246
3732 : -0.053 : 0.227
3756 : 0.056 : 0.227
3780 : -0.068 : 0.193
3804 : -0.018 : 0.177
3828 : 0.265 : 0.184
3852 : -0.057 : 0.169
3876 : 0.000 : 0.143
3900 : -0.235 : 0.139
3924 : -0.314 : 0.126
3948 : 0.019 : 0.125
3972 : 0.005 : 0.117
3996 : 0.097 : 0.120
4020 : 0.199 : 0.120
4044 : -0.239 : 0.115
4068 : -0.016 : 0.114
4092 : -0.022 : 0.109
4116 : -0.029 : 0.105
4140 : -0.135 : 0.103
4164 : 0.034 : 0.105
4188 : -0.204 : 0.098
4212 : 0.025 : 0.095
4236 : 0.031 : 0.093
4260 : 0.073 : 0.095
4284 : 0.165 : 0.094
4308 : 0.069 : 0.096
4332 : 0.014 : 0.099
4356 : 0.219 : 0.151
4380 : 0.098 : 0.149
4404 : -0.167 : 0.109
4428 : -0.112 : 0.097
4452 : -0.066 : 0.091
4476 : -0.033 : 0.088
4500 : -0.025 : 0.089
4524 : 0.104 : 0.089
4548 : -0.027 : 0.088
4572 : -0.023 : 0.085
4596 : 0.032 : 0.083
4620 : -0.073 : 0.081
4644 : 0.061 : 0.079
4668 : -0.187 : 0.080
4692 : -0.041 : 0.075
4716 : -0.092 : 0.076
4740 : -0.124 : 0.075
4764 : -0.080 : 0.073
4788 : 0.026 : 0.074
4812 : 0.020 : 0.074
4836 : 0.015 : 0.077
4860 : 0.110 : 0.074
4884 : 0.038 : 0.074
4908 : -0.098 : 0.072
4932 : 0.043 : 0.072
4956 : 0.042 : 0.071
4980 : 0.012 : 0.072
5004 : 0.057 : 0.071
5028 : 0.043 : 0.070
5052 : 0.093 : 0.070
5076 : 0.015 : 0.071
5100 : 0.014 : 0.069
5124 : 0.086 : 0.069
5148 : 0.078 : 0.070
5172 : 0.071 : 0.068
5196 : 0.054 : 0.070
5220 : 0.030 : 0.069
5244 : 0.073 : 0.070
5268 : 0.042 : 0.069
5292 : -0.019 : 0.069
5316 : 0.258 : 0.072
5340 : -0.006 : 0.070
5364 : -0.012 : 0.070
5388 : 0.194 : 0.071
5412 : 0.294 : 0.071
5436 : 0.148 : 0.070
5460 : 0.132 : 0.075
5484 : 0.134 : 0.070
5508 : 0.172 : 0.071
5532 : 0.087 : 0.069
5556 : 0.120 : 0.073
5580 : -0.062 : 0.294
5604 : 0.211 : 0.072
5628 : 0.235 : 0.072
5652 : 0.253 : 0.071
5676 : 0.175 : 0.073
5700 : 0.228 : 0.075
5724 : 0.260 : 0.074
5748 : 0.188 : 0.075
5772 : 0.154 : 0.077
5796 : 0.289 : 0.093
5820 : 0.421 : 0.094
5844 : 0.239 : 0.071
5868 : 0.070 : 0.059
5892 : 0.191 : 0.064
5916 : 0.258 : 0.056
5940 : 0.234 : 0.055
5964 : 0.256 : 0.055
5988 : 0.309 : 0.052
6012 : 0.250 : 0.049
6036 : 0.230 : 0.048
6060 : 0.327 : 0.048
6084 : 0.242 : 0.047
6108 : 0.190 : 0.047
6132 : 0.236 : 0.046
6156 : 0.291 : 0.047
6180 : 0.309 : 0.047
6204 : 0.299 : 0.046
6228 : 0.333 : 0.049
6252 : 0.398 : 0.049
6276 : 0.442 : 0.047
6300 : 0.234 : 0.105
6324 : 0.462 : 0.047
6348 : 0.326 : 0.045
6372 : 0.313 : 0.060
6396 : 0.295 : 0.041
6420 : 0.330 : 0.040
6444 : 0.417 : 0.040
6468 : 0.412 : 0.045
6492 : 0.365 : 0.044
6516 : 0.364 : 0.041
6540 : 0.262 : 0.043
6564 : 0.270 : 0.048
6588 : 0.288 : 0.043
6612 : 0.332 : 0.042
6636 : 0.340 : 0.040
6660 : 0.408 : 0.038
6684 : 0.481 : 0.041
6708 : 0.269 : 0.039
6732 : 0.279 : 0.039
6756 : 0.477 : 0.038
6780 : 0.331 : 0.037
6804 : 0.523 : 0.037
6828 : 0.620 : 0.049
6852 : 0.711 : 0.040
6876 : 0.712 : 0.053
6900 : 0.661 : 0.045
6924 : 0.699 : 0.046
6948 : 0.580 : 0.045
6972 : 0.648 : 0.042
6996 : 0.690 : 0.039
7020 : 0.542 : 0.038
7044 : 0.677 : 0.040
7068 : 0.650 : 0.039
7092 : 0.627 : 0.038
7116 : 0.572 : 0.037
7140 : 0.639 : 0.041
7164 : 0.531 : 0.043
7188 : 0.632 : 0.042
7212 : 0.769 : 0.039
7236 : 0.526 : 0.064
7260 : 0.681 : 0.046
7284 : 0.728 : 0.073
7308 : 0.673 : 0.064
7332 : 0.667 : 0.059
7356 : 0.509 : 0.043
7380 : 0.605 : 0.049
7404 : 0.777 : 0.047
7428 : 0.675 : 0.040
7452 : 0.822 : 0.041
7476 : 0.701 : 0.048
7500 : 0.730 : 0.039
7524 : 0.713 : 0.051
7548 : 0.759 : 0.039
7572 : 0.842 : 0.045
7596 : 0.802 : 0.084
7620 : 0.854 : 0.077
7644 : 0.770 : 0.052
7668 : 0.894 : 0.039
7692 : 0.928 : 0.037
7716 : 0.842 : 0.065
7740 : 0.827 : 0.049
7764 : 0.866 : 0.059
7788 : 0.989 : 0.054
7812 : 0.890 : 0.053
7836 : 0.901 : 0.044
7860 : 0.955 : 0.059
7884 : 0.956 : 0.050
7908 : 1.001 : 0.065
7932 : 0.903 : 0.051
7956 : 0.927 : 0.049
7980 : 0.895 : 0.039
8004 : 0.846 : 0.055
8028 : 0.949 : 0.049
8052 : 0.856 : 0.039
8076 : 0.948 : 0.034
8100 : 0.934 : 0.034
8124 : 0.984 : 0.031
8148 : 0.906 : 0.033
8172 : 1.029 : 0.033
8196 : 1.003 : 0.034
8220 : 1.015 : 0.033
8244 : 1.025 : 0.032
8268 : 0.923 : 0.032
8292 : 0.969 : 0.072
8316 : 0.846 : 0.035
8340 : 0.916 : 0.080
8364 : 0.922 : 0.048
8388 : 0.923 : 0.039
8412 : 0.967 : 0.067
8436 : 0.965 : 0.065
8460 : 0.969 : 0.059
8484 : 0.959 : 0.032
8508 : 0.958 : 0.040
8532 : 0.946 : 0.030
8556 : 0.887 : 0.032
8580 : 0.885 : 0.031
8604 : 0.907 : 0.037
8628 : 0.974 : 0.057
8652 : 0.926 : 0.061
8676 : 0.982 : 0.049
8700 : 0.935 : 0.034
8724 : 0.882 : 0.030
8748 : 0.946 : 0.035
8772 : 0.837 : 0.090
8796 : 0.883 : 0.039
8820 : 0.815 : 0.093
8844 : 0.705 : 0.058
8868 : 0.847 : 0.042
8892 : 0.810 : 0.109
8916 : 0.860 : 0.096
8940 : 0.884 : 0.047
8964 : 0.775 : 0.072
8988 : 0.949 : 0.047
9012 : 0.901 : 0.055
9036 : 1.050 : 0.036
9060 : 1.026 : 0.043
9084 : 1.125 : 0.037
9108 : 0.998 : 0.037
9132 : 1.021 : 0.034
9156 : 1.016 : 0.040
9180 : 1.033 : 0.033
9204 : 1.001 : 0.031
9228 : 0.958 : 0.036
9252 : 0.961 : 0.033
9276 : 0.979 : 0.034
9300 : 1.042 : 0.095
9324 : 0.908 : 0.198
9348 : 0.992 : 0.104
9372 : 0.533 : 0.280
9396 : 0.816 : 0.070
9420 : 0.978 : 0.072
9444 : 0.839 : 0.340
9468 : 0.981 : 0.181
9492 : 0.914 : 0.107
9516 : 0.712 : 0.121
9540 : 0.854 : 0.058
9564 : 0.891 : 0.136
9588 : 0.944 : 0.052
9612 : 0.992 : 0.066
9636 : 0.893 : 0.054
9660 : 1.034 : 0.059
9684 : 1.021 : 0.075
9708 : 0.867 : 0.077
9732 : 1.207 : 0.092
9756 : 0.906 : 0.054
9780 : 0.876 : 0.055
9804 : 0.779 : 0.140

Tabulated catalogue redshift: 0.71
